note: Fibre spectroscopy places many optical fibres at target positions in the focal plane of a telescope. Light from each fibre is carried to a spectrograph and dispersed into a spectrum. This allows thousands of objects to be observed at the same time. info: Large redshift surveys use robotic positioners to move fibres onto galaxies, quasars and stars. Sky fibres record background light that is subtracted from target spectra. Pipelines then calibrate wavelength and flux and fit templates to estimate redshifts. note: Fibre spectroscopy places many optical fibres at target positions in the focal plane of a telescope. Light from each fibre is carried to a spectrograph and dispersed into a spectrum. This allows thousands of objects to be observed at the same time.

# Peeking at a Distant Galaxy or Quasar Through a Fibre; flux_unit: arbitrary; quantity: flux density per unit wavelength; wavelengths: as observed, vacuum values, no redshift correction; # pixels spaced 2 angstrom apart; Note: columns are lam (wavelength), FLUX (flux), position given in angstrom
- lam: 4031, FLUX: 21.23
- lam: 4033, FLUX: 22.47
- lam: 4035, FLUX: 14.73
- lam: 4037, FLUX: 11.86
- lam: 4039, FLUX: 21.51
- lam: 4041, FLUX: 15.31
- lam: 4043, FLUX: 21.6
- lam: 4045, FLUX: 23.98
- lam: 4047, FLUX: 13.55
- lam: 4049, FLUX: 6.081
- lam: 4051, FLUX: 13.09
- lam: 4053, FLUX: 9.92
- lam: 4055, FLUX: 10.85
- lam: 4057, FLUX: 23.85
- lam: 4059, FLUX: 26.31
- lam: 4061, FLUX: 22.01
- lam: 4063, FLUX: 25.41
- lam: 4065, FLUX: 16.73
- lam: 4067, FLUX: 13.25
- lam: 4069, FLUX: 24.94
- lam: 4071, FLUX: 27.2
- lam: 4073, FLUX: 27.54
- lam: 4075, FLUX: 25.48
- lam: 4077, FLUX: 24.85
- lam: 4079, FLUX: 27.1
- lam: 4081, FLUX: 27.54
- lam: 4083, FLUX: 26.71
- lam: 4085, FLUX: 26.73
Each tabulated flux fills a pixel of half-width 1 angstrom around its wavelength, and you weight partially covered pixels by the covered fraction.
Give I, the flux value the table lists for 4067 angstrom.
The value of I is 13.25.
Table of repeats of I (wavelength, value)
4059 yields 26.31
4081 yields 27.54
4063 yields 25.41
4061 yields 22.01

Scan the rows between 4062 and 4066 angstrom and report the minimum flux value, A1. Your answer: 16.73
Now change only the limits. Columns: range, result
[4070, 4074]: 27.2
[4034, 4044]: 11.86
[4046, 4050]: 6.081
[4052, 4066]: 9.92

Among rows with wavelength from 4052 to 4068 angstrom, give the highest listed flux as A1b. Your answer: 26.31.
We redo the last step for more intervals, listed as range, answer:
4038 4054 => 23.98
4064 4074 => 27.54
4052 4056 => 10.85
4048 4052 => 13.09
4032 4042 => 22.47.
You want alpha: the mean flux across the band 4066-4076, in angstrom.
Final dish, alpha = 23.7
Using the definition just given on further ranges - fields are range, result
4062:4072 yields 21.5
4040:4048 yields 18.6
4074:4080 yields 25.8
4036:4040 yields 16.7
